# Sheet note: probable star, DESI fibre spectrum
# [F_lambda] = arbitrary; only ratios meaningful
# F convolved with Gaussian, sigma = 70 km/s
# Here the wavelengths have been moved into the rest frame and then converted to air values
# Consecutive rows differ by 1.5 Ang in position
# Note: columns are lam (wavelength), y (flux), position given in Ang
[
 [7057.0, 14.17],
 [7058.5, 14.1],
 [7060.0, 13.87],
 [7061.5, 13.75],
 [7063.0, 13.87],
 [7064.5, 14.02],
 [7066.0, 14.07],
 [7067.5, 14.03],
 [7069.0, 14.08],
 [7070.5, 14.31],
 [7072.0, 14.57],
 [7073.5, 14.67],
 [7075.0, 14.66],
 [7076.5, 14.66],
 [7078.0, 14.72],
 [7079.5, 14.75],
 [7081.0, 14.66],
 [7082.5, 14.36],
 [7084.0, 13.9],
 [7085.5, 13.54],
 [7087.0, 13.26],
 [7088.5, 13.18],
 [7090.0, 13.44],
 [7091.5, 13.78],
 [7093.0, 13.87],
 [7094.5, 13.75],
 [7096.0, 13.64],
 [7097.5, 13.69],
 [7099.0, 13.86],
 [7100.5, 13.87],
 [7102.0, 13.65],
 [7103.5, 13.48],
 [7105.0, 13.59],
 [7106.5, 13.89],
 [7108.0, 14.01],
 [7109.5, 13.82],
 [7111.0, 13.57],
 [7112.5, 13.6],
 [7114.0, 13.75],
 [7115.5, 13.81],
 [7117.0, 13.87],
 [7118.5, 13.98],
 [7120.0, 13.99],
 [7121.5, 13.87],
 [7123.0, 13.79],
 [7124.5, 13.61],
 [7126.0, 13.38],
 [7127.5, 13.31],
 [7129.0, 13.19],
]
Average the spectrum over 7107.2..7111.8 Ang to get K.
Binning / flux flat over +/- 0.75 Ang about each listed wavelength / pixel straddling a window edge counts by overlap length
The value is 13.8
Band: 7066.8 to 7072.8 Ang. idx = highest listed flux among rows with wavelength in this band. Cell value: 14.57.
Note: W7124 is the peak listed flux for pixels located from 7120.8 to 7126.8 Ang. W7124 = 13.87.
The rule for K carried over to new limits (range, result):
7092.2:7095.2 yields 13.8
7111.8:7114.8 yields 13.7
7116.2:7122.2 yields 13.9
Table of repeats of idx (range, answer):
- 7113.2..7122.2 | 13.99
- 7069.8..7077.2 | 14.67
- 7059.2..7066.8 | 14.07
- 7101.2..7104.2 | 13.65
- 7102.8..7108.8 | 14.01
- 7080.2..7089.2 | 14.66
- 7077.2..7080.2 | 14.75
